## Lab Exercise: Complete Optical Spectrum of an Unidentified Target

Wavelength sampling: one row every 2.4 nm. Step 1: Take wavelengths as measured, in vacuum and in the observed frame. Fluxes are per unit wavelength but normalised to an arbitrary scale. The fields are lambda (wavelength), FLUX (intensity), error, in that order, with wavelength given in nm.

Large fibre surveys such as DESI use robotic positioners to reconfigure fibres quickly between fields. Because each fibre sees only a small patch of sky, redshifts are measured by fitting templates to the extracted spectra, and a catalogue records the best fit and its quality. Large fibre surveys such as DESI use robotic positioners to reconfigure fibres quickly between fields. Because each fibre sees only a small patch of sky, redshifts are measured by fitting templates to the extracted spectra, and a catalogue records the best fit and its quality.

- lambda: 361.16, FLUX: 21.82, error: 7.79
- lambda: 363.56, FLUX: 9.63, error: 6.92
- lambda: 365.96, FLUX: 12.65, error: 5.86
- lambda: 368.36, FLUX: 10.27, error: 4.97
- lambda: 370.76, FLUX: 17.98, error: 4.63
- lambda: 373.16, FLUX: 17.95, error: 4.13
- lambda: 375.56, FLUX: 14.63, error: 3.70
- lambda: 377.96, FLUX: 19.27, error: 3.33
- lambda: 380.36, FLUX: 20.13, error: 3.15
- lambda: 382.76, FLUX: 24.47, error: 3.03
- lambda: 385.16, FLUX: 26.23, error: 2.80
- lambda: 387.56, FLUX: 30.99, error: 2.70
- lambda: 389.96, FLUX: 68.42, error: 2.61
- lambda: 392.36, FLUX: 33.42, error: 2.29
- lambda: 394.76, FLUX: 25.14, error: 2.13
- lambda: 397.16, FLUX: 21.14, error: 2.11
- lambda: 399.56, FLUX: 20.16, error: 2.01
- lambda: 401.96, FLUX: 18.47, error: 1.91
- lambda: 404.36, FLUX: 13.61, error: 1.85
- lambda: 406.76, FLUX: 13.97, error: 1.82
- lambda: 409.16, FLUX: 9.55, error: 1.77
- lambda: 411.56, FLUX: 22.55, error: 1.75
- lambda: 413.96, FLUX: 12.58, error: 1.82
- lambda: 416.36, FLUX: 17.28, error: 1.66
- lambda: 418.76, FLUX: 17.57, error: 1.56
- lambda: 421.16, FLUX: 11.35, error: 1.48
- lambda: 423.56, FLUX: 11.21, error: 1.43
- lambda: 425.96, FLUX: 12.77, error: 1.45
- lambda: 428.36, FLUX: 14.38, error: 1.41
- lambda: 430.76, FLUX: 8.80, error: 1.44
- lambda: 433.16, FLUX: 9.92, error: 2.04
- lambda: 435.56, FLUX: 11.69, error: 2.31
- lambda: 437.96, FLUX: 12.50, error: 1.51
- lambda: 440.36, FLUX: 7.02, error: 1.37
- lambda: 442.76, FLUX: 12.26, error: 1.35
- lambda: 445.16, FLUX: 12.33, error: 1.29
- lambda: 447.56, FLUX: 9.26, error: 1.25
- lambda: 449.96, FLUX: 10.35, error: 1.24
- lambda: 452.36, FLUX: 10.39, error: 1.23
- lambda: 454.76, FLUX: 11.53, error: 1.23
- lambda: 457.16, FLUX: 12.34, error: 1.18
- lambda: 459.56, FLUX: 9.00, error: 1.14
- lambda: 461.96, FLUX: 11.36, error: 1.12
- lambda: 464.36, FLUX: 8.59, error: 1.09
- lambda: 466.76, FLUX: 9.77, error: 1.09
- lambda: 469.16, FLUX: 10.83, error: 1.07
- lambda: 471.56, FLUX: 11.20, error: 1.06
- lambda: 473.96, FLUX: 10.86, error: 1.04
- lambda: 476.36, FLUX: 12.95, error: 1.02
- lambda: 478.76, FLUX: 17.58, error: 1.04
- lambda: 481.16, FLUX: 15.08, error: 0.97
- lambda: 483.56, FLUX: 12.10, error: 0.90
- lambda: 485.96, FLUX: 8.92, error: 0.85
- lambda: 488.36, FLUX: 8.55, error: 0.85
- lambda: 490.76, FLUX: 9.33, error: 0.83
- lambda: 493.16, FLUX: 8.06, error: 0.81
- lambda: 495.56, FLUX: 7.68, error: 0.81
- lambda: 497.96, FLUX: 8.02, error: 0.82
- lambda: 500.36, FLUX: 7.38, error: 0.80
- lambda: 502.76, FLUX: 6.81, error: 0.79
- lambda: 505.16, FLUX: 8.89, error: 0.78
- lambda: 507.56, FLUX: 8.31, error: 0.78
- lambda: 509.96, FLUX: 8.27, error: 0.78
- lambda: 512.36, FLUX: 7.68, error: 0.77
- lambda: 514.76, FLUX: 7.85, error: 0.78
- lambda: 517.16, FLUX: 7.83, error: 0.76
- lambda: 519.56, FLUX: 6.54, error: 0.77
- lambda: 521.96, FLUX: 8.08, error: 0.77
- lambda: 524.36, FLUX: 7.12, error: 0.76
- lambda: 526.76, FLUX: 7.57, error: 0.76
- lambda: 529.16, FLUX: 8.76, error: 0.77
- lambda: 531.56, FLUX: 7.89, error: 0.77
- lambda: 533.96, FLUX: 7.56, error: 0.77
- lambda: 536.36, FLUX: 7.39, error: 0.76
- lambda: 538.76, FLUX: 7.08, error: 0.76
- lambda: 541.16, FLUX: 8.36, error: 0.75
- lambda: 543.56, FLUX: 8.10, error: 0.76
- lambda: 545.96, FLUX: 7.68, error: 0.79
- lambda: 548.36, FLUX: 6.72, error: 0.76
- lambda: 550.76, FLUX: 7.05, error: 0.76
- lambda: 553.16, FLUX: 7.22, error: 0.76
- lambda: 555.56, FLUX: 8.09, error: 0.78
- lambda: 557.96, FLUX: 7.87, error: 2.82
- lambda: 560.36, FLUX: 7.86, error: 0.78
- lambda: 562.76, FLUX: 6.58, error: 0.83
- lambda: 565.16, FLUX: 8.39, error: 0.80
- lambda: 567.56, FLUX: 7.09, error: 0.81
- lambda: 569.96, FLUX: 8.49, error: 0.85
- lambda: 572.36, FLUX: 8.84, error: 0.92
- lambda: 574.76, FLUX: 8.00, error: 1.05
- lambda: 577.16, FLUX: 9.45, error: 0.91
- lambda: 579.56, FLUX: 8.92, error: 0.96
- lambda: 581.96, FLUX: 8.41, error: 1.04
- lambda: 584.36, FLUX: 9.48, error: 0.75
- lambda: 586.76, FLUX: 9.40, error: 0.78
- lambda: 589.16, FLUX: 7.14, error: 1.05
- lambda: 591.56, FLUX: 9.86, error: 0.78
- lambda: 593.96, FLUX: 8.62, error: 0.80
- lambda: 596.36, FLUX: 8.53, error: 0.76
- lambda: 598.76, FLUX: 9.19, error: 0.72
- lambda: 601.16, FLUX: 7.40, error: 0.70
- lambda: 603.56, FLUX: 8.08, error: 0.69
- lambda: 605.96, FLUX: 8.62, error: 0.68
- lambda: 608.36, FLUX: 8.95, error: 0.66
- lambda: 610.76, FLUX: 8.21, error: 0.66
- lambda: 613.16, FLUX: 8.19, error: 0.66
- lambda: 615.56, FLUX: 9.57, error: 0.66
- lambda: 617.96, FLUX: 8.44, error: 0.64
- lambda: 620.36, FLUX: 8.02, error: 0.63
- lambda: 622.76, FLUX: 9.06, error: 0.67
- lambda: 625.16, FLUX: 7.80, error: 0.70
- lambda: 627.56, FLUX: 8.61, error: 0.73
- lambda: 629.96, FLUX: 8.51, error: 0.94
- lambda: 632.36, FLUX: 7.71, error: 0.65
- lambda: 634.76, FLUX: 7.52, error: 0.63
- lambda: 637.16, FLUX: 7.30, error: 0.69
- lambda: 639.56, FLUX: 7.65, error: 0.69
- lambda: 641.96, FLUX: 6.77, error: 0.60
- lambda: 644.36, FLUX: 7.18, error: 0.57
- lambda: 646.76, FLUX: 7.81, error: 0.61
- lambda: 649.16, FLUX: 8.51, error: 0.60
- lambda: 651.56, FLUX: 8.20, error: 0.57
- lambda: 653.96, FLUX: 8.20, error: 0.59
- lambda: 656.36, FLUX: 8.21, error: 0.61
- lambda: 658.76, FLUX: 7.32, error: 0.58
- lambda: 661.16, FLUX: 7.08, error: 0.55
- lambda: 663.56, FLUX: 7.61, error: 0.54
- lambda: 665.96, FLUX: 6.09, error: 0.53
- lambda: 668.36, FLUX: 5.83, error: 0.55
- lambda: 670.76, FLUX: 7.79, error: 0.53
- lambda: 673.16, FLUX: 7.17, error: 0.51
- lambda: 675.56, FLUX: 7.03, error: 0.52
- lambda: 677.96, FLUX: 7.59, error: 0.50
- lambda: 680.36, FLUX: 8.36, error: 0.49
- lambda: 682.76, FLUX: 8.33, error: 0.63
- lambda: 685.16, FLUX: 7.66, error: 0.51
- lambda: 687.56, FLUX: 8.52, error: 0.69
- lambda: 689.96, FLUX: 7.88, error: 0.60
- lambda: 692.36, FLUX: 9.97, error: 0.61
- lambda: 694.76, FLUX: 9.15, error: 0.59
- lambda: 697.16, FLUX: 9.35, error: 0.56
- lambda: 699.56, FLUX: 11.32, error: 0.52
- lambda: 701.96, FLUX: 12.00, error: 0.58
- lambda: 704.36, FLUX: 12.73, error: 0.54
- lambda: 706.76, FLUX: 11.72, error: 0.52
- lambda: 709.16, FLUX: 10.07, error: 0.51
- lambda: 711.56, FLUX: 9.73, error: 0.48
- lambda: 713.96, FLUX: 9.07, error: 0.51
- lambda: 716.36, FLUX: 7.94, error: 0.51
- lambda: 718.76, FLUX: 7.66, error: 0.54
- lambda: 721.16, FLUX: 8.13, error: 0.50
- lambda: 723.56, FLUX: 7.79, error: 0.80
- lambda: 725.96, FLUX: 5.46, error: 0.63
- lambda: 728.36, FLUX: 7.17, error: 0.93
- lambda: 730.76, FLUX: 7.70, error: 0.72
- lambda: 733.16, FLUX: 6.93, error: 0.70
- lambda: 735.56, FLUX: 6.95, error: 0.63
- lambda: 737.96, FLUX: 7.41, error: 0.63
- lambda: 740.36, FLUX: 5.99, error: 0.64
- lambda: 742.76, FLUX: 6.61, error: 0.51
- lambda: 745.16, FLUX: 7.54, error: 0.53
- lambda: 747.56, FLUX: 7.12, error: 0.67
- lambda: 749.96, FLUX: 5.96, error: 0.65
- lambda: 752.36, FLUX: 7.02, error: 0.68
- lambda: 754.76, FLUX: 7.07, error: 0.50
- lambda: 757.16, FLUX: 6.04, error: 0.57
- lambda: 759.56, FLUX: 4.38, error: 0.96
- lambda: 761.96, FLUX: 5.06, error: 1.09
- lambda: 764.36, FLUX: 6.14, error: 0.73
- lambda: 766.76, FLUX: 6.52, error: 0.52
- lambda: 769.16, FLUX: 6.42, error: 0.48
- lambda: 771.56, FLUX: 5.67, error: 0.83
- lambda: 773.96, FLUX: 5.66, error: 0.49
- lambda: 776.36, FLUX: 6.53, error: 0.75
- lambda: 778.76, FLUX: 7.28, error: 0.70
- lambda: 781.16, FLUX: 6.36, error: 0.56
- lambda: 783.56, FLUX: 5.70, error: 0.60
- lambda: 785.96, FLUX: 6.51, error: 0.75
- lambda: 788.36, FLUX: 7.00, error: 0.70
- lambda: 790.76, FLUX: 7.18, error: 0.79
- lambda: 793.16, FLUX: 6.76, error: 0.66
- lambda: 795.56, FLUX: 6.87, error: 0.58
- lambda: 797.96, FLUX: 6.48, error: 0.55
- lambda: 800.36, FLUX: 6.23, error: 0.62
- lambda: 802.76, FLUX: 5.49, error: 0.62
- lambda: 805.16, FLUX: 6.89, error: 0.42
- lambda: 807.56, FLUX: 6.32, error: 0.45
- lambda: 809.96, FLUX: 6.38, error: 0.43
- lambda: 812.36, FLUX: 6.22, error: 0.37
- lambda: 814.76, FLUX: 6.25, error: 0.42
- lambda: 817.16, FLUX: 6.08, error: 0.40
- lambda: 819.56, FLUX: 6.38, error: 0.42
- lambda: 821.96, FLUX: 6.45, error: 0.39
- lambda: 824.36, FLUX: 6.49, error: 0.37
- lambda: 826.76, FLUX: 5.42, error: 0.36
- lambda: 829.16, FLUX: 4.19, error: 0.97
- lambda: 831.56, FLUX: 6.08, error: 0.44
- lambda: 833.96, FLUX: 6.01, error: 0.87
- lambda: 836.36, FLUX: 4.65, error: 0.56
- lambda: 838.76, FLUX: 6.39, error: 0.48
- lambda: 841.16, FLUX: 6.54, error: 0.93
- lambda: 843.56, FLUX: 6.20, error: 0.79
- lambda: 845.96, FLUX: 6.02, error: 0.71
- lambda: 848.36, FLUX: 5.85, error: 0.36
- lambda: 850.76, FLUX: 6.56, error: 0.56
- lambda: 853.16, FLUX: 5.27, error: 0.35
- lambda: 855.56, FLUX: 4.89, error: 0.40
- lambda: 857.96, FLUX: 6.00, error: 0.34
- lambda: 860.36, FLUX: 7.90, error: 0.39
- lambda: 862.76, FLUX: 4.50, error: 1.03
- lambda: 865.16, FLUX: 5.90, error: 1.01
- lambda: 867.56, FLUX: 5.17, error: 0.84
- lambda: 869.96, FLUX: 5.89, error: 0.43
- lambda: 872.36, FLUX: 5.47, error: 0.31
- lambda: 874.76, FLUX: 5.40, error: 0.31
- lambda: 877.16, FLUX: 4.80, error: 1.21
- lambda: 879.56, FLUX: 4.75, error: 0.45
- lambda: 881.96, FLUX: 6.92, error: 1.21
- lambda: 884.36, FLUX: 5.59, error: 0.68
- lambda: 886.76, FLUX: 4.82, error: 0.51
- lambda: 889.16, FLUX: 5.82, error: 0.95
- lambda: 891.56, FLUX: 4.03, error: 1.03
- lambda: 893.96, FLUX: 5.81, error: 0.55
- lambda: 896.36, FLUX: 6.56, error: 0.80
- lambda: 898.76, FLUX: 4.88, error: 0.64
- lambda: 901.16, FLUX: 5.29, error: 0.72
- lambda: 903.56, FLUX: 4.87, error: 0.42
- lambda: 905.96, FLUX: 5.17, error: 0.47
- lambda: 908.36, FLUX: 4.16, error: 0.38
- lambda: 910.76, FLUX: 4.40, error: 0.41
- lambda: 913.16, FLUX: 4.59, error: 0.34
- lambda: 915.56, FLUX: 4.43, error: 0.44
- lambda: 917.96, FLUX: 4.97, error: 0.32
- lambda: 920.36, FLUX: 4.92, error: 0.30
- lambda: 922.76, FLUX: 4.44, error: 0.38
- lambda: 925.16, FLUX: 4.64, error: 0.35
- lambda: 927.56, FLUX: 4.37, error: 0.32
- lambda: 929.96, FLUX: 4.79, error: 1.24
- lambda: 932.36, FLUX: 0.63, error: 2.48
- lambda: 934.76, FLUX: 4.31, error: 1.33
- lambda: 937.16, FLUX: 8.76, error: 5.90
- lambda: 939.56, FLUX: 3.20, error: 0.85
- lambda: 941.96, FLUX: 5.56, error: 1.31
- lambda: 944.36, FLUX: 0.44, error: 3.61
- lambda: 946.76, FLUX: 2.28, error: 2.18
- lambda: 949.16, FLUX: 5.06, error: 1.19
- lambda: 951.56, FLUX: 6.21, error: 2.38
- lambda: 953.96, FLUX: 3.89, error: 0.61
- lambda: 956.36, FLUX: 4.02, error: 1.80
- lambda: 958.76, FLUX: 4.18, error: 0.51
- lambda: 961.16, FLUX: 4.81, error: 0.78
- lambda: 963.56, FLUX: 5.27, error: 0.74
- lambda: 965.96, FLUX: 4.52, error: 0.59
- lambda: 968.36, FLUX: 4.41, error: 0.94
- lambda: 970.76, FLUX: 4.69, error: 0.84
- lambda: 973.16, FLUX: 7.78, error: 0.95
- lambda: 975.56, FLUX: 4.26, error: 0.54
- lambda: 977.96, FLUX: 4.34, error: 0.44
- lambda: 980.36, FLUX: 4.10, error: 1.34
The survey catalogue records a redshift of 1.51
